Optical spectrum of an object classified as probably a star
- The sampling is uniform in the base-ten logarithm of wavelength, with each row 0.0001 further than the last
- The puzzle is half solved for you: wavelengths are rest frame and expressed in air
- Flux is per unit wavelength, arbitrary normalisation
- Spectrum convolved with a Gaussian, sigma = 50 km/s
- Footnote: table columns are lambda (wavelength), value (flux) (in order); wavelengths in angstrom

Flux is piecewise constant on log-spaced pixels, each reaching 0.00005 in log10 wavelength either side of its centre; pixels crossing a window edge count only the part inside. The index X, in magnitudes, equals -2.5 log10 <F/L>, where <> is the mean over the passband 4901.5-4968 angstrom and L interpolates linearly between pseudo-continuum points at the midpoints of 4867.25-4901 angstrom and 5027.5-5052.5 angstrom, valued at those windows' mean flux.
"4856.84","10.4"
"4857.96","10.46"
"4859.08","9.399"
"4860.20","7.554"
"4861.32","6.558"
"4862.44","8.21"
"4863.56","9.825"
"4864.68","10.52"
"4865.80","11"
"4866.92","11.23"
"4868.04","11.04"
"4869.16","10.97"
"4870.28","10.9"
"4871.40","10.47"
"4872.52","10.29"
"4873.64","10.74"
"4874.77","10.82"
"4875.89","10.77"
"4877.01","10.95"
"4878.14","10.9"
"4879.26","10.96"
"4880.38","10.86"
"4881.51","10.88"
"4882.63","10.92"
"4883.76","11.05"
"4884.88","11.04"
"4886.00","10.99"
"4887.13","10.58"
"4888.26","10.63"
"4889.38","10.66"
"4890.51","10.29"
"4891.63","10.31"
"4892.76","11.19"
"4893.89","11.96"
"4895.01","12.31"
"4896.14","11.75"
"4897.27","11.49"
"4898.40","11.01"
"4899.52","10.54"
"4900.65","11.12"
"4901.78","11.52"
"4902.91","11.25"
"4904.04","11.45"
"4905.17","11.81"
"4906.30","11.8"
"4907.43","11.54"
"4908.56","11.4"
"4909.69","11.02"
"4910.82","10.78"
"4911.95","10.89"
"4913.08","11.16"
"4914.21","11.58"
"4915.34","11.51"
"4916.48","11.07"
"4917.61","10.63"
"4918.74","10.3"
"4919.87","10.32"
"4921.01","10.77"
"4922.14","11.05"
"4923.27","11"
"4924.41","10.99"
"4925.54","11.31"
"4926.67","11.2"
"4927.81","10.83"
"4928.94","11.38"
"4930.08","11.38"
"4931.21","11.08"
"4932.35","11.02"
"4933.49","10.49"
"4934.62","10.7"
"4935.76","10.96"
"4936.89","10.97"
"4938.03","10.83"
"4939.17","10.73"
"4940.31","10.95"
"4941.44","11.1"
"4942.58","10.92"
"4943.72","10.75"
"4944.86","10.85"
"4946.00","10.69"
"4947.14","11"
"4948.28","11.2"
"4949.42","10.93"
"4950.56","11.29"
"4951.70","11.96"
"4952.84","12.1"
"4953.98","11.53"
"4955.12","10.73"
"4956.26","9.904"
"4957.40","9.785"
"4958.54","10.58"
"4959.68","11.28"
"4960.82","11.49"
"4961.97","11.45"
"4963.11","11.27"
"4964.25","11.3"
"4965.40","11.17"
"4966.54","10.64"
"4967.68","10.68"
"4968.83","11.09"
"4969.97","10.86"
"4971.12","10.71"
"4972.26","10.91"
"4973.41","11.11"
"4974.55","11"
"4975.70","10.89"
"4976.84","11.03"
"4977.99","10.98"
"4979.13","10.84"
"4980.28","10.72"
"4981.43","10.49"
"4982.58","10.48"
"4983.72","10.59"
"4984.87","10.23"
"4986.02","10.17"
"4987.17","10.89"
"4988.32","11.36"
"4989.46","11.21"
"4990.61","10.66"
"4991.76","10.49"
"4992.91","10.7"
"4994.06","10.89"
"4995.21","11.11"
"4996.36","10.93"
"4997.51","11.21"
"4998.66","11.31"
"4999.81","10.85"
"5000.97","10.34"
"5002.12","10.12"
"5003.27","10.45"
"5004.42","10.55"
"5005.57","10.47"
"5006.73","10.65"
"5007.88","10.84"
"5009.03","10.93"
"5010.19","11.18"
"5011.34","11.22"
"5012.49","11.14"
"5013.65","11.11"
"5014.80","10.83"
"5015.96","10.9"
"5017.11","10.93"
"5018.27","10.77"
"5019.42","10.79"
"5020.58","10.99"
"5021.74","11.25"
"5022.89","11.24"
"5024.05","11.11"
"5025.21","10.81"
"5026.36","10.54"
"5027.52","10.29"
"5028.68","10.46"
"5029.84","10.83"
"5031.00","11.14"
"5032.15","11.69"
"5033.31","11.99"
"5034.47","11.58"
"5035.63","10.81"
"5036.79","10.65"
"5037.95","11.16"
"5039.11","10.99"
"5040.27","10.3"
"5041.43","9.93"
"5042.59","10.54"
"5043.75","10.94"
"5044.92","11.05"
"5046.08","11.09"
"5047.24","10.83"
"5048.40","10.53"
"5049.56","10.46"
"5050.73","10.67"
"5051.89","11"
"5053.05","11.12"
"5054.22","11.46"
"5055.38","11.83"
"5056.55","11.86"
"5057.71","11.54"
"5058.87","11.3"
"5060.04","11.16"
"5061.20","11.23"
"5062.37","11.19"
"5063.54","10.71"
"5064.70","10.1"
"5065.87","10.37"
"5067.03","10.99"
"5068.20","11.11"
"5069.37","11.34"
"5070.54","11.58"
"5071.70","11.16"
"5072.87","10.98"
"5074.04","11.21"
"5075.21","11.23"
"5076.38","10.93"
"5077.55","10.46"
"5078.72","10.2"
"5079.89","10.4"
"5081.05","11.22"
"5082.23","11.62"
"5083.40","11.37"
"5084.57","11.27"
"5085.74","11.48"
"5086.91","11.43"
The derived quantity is -0.01 mag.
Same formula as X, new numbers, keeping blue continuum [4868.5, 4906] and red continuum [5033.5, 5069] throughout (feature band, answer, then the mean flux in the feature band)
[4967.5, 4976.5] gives 0.01 mag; 10.9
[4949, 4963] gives -0.01 mag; 11.1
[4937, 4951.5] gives 0.00 mag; 11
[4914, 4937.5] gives 0.00 mag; 11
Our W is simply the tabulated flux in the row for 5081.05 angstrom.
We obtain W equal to 11.22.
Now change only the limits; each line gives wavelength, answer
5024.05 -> 11.11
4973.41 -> 11.11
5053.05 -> 11.12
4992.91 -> 10.7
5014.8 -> 10.83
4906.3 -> 11.8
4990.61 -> 10.66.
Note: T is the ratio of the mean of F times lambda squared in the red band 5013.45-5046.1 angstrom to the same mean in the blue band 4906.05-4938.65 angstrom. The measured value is 1.0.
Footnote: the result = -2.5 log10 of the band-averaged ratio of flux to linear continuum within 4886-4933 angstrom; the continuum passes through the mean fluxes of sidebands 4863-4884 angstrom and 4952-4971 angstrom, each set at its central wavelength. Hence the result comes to -0.02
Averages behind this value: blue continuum 10.8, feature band 11.1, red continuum 11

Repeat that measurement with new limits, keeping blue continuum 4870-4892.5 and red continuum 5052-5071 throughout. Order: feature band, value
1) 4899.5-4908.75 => -0.060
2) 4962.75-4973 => 0.000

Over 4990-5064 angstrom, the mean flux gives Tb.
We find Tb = 10.9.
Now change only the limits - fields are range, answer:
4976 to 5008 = 10.7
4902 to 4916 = 11.3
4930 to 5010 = 10.9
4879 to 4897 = 11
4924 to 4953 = 11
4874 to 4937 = 11.1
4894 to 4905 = 11.4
